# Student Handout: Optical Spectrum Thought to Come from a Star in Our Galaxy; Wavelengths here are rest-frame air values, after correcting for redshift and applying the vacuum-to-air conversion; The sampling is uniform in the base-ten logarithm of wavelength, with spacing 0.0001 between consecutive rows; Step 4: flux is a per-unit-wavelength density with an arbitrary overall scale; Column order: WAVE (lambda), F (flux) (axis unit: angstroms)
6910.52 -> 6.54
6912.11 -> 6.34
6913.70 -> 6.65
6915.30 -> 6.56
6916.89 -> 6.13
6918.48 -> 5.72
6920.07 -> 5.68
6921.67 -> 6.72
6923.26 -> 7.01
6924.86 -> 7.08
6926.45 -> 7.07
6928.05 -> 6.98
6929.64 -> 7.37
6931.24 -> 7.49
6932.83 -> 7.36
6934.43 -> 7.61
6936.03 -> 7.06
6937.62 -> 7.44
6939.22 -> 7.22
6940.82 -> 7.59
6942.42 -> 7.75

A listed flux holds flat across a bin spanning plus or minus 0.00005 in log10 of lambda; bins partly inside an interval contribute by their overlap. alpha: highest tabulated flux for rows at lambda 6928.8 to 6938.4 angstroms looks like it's 7.61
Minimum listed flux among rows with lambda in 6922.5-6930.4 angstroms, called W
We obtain 6.98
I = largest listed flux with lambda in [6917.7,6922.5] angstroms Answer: 6.72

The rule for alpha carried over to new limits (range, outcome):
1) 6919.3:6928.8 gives 7.08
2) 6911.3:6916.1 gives 6.65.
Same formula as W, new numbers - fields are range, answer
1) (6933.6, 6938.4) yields 7.06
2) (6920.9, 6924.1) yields 6.72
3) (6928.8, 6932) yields 7.37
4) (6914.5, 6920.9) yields 5.68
